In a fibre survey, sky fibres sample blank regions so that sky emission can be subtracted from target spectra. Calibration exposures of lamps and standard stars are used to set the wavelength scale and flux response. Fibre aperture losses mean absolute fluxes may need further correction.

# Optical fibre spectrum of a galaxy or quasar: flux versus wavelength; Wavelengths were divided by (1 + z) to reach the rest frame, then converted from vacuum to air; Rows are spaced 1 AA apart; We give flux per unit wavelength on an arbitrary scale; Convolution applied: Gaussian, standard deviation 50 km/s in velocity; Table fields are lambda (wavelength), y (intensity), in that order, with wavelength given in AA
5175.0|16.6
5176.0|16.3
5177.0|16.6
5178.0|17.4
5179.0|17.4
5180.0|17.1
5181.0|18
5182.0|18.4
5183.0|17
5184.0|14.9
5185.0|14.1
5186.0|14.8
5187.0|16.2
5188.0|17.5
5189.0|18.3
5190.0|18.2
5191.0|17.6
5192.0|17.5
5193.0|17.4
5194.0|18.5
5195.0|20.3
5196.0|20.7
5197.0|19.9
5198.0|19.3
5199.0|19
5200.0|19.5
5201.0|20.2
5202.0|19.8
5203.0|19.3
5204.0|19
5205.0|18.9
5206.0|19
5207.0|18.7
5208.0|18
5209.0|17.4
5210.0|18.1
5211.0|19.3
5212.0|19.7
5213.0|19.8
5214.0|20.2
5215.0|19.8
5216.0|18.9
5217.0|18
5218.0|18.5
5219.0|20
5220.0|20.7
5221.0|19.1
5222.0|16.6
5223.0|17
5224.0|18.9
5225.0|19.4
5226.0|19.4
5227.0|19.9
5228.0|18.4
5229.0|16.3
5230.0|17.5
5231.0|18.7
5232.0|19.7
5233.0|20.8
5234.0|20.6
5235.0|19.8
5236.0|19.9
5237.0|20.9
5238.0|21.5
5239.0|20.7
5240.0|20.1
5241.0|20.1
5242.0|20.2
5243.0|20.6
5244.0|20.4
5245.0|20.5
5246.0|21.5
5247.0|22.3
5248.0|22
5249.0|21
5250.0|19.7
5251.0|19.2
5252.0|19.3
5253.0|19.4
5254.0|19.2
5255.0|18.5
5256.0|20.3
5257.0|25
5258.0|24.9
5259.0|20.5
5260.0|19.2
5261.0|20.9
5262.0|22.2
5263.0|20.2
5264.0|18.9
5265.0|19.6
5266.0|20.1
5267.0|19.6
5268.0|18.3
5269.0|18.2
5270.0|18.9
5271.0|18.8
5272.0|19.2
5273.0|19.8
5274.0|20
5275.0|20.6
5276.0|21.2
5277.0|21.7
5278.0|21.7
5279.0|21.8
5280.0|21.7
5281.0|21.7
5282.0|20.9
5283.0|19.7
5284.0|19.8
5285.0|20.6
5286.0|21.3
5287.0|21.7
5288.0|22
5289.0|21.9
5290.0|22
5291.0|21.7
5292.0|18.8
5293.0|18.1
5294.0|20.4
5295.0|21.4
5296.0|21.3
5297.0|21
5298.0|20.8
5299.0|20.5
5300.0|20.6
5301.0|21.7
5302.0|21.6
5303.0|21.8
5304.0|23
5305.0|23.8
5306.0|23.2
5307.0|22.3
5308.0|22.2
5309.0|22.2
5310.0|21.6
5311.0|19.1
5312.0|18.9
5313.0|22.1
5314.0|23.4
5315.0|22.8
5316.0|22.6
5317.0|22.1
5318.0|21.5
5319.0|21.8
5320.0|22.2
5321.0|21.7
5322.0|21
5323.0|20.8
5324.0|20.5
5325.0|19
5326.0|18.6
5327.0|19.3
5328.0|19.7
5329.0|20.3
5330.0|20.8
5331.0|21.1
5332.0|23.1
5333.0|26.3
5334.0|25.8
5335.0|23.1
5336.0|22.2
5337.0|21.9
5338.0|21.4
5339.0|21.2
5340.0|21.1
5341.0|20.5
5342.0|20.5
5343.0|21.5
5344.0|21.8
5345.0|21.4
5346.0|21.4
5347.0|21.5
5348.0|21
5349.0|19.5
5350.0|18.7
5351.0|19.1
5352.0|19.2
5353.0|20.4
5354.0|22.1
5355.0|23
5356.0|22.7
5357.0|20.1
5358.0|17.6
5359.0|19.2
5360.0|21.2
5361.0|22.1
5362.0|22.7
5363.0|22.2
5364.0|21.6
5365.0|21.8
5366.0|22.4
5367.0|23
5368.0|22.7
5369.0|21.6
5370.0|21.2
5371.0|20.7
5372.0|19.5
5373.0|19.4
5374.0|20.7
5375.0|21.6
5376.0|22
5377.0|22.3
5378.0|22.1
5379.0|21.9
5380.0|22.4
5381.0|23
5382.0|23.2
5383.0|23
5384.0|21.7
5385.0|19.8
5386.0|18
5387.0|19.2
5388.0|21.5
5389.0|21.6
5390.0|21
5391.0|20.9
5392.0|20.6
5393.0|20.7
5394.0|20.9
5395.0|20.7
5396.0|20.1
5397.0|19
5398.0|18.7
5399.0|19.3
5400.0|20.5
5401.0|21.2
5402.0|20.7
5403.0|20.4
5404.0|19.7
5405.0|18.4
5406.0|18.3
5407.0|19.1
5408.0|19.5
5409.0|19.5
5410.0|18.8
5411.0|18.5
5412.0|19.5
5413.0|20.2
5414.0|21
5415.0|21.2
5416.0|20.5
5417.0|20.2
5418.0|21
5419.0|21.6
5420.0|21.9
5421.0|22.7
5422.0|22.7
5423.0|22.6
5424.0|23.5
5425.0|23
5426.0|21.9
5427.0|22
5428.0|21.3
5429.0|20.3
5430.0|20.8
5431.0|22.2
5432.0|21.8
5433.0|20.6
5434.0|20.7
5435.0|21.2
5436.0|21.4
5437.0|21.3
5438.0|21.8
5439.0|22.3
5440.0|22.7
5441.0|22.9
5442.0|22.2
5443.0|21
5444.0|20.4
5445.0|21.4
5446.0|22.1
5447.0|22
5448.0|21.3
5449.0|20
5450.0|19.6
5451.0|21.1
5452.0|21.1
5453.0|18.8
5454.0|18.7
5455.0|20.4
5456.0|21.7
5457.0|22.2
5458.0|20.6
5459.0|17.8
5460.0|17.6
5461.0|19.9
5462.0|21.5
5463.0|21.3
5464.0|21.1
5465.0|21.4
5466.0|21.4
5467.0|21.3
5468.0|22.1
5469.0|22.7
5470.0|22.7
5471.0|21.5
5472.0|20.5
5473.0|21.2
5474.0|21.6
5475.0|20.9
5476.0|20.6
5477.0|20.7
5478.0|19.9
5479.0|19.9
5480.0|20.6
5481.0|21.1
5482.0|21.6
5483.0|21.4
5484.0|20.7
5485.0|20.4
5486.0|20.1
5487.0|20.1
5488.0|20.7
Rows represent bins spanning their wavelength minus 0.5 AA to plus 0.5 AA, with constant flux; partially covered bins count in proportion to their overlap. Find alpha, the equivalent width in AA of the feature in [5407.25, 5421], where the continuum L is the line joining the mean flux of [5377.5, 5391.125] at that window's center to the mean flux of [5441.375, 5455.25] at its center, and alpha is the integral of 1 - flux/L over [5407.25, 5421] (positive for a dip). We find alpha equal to 0.50 AA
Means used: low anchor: 21.4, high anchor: 20.7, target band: 20.3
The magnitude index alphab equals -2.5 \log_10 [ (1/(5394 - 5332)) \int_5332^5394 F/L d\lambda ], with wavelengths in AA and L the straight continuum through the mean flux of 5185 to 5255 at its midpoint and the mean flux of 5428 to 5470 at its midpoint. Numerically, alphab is -0.053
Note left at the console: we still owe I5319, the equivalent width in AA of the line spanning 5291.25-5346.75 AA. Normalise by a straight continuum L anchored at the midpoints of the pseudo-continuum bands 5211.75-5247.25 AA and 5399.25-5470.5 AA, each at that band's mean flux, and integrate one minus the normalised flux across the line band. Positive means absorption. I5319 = -3.4 AA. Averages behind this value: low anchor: 19.6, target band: 21.4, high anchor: 20.9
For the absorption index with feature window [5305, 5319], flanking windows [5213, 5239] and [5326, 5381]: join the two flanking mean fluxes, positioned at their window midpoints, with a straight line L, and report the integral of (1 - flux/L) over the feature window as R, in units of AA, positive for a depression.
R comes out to -0.8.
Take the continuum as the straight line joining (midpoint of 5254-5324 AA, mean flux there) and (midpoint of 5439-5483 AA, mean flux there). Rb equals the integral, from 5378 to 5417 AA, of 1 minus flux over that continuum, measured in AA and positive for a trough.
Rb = 1.11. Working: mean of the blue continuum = 21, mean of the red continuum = 21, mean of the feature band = 20.4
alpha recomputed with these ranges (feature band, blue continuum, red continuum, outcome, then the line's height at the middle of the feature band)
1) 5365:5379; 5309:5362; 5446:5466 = -0.34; 21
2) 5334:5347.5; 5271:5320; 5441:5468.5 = -0.34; 21.1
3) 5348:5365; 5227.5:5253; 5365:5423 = -0.12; 20.6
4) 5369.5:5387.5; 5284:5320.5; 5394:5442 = -0.12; 21.1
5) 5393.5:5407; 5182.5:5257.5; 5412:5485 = 0.61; 20.7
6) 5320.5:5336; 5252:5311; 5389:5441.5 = -0.44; 20.8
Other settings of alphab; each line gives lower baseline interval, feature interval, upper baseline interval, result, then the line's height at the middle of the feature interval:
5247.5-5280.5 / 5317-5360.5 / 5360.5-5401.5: -0.01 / 20.9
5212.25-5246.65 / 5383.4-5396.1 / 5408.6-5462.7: 0.01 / 20.7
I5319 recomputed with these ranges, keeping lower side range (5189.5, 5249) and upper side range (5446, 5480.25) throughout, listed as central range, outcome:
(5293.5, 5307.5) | -1.28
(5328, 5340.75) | -1.38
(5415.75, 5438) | -1.13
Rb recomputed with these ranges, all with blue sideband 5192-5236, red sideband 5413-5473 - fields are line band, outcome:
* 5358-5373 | -0.62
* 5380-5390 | -0.28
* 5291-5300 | -0.25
